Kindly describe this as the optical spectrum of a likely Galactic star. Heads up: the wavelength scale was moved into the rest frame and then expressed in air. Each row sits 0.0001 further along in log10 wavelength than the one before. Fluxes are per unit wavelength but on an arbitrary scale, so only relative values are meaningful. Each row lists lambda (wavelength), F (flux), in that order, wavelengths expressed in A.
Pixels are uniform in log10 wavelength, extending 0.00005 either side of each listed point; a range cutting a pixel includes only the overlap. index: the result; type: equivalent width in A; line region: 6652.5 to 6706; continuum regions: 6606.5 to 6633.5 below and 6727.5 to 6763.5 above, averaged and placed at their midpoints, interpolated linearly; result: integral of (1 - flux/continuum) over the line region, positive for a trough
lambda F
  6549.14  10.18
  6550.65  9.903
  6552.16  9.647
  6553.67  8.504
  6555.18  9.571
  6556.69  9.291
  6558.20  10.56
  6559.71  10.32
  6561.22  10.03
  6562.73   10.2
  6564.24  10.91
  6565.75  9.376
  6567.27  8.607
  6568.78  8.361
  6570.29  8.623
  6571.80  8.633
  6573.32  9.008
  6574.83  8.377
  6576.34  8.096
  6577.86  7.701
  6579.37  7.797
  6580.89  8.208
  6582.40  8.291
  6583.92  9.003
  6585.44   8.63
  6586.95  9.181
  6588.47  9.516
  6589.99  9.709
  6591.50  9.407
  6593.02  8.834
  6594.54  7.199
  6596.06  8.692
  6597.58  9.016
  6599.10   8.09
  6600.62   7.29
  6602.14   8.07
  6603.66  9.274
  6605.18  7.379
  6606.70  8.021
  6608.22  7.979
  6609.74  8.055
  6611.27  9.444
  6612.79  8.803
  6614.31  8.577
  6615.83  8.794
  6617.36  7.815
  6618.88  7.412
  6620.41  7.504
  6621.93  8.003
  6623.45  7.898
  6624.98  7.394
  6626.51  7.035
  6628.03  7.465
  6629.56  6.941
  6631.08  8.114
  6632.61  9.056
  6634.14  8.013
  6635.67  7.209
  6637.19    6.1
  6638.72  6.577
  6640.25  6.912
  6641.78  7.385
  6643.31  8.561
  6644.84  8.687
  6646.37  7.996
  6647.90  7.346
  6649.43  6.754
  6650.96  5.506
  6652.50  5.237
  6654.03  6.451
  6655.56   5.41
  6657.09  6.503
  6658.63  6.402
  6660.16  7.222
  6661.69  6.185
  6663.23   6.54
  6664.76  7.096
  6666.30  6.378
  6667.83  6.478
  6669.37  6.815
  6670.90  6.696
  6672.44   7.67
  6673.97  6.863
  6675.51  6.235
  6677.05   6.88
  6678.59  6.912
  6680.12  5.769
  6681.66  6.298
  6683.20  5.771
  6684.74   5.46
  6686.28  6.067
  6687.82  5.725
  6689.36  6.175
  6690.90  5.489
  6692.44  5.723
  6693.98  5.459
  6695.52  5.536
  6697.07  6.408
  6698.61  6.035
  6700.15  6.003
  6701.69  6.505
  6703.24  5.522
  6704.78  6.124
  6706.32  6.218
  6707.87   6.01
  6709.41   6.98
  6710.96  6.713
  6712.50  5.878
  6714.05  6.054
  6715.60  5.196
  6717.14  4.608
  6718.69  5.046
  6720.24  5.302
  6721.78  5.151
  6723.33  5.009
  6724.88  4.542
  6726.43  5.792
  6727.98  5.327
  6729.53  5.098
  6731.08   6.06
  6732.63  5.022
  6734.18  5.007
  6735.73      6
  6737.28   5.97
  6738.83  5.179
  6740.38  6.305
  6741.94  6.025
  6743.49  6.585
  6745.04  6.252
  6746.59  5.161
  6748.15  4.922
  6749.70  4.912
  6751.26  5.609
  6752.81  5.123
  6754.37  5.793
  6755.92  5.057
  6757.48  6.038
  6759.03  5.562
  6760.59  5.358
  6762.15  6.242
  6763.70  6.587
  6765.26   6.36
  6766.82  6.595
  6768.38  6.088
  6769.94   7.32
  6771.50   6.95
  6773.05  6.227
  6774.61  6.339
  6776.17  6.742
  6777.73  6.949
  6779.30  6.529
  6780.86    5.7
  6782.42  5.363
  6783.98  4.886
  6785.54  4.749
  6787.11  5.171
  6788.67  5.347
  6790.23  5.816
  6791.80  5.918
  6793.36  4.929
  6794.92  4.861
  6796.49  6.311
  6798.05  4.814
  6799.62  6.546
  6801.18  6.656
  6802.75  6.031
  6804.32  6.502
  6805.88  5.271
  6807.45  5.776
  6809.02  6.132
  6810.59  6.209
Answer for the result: 4.9 A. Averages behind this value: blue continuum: 8.02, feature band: 6.24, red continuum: 5.61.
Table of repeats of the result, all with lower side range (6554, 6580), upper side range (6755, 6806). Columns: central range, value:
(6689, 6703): 2.53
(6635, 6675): 5.22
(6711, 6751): 7.17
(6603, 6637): 1.54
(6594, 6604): 0.52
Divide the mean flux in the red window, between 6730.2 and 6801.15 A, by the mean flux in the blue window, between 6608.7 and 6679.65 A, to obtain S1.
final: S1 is 0.80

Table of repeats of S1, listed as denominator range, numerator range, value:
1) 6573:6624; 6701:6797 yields 0.69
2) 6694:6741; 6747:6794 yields 1.03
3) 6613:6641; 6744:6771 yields 0.77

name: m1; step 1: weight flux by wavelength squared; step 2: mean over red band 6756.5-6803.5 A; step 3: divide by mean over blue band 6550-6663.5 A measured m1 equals 0.8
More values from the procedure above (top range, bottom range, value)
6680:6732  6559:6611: 0.68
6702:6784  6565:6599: 0.71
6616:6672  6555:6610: 0.82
